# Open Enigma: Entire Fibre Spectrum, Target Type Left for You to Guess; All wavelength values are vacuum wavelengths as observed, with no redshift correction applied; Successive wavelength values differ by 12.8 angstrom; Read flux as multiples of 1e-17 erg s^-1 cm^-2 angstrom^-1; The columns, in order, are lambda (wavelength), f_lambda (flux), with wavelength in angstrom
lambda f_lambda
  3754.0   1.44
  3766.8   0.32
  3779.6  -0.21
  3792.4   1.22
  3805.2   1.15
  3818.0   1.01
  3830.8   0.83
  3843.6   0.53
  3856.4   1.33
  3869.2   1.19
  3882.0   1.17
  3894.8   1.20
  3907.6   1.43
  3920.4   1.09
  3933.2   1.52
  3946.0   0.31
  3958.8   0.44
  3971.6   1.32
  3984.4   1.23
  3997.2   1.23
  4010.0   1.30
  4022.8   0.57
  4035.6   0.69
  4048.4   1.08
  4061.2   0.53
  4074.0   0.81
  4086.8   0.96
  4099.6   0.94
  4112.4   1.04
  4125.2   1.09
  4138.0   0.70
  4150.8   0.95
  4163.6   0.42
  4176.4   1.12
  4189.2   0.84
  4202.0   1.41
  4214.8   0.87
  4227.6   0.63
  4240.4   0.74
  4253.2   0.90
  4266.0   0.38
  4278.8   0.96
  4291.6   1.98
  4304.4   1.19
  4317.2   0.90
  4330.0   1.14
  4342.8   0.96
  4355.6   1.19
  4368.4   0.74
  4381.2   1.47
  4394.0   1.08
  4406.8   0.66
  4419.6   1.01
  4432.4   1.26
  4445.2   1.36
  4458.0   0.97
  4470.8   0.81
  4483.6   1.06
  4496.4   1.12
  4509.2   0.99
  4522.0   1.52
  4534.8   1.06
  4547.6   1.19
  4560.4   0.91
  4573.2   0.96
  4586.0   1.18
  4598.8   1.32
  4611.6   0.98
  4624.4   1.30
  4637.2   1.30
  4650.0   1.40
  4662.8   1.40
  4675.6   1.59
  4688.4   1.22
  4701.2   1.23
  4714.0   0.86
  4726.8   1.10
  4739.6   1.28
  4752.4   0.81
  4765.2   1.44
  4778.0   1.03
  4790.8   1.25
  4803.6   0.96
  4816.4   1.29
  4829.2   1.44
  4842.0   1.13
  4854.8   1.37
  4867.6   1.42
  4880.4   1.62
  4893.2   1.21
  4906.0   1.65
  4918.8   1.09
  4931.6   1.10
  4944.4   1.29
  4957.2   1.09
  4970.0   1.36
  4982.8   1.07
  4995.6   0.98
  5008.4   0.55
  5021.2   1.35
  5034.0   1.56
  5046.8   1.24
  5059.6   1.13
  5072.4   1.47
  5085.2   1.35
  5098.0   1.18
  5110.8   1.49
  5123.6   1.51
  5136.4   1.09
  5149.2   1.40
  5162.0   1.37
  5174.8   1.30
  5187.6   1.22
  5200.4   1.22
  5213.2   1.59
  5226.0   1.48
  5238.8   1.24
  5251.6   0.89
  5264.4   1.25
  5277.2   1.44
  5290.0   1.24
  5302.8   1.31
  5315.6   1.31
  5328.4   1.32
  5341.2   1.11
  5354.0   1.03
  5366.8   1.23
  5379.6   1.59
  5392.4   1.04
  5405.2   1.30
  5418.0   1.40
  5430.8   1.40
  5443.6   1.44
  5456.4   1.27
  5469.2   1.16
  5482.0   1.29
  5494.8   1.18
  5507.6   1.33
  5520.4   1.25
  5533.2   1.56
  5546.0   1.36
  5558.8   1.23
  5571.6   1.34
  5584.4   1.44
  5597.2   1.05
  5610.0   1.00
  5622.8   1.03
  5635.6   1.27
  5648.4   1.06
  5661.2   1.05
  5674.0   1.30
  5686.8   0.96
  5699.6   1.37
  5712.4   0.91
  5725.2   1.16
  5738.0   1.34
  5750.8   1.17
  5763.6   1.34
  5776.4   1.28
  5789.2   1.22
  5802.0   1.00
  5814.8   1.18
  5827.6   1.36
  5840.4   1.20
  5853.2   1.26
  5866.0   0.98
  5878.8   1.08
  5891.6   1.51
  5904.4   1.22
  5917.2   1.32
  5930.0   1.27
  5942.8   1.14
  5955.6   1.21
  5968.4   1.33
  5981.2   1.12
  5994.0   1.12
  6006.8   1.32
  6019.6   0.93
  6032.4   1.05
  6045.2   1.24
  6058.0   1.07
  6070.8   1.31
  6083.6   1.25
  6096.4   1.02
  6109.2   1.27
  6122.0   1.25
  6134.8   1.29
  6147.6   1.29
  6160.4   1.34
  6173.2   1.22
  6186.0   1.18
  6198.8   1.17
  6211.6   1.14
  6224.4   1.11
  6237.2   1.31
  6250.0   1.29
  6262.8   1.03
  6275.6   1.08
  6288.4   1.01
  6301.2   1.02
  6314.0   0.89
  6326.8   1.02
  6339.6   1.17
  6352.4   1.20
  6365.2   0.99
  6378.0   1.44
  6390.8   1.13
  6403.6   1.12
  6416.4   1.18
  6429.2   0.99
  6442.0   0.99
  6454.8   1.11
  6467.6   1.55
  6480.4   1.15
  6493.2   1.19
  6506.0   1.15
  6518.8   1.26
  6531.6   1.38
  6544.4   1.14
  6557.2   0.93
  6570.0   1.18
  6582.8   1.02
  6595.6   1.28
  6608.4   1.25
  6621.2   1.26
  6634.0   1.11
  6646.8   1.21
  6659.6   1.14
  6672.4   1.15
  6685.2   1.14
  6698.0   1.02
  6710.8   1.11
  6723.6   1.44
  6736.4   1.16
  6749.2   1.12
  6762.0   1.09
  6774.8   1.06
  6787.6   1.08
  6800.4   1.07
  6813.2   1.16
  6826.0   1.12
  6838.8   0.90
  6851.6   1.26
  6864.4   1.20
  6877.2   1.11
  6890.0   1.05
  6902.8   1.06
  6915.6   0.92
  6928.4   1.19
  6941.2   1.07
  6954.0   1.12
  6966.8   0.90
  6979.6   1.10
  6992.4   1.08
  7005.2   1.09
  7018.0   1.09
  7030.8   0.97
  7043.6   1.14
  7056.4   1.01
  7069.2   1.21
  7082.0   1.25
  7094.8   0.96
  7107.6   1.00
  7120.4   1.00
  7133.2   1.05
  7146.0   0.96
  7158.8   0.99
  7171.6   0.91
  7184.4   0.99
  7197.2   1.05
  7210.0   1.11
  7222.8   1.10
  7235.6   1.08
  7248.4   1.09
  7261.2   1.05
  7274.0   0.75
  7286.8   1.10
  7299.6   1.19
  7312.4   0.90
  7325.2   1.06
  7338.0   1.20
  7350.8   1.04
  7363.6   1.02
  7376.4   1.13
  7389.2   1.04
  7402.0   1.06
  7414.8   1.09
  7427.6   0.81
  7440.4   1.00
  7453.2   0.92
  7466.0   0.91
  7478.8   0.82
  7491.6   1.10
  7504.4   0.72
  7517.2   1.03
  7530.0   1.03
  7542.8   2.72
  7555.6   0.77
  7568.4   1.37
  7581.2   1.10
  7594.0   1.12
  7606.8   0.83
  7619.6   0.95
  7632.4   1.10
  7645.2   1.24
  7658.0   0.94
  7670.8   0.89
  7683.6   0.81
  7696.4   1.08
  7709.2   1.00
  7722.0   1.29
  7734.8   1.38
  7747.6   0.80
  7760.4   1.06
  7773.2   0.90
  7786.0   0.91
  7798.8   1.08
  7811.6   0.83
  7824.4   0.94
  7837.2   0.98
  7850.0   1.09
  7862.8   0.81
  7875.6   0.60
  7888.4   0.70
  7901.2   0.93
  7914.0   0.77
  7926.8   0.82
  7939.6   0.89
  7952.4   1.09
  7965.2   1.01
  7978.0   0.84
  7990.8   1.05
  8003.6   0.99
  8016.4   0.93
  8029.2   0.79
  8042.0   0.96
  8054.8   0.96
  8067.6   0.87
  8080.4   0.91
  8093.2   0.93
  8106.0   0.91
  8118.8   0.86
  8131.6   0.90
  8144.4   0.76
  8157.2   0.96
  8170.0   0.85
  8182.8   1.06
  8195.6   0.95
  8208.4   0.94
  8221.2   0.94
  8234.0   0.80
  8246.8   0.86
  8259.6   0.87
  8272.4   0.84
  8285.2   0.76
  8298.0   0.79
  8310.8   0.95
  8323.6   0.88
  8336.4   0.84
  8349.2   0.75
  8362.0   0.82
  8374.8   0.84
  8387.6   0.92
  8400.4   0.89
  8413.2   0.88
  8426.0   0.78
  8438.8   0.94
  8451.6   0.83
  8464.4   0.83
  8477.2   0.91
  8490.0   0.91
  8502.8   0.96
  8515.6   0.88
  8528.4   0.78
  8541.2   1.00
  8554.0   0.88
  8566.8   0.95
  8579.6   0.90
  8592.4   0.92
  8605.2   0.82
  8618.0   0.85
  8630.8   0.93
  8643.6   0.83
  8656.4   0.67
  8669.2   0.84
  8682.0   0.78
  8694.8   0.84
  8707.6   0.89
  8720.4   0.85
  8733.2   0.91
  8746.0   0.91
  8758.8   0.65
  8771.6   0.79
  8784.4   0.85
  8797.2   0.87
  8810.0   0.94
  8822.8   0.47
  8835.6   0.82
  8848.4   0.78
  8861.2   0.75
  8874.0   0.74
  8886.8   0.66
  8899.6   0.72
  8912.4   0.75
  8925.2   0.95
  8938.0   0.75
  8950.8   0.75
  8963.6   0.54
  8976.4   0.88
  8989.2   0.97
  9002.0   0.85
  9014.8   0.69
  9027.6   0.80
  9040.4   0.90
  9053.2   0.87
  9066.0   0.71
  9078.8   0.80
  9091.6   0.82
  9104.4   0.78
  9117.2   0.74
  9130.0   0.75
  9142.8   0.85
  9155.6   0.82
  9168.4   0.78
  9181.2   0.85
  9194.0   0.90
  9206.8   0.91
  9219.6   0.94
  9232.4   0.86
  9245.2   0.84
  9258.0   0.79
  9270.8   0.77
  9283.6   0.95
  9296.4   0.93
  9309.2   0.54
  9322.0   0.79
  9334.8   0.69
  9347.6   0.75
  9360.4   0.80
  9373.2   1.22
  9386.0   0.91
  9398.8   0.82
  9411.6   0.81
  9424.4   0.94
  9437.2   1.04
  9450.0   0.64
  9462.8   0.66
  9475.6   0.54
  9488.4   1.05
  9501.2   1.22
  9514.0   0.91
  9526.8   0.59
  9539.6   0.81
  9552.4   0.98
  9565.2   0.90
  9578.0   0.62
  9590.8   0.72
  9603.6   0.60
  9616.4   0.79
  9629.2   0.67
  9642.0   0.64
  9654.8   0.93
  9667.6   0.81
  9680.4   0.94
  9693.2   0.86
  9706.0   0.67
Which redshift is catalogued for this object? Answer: 0.15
